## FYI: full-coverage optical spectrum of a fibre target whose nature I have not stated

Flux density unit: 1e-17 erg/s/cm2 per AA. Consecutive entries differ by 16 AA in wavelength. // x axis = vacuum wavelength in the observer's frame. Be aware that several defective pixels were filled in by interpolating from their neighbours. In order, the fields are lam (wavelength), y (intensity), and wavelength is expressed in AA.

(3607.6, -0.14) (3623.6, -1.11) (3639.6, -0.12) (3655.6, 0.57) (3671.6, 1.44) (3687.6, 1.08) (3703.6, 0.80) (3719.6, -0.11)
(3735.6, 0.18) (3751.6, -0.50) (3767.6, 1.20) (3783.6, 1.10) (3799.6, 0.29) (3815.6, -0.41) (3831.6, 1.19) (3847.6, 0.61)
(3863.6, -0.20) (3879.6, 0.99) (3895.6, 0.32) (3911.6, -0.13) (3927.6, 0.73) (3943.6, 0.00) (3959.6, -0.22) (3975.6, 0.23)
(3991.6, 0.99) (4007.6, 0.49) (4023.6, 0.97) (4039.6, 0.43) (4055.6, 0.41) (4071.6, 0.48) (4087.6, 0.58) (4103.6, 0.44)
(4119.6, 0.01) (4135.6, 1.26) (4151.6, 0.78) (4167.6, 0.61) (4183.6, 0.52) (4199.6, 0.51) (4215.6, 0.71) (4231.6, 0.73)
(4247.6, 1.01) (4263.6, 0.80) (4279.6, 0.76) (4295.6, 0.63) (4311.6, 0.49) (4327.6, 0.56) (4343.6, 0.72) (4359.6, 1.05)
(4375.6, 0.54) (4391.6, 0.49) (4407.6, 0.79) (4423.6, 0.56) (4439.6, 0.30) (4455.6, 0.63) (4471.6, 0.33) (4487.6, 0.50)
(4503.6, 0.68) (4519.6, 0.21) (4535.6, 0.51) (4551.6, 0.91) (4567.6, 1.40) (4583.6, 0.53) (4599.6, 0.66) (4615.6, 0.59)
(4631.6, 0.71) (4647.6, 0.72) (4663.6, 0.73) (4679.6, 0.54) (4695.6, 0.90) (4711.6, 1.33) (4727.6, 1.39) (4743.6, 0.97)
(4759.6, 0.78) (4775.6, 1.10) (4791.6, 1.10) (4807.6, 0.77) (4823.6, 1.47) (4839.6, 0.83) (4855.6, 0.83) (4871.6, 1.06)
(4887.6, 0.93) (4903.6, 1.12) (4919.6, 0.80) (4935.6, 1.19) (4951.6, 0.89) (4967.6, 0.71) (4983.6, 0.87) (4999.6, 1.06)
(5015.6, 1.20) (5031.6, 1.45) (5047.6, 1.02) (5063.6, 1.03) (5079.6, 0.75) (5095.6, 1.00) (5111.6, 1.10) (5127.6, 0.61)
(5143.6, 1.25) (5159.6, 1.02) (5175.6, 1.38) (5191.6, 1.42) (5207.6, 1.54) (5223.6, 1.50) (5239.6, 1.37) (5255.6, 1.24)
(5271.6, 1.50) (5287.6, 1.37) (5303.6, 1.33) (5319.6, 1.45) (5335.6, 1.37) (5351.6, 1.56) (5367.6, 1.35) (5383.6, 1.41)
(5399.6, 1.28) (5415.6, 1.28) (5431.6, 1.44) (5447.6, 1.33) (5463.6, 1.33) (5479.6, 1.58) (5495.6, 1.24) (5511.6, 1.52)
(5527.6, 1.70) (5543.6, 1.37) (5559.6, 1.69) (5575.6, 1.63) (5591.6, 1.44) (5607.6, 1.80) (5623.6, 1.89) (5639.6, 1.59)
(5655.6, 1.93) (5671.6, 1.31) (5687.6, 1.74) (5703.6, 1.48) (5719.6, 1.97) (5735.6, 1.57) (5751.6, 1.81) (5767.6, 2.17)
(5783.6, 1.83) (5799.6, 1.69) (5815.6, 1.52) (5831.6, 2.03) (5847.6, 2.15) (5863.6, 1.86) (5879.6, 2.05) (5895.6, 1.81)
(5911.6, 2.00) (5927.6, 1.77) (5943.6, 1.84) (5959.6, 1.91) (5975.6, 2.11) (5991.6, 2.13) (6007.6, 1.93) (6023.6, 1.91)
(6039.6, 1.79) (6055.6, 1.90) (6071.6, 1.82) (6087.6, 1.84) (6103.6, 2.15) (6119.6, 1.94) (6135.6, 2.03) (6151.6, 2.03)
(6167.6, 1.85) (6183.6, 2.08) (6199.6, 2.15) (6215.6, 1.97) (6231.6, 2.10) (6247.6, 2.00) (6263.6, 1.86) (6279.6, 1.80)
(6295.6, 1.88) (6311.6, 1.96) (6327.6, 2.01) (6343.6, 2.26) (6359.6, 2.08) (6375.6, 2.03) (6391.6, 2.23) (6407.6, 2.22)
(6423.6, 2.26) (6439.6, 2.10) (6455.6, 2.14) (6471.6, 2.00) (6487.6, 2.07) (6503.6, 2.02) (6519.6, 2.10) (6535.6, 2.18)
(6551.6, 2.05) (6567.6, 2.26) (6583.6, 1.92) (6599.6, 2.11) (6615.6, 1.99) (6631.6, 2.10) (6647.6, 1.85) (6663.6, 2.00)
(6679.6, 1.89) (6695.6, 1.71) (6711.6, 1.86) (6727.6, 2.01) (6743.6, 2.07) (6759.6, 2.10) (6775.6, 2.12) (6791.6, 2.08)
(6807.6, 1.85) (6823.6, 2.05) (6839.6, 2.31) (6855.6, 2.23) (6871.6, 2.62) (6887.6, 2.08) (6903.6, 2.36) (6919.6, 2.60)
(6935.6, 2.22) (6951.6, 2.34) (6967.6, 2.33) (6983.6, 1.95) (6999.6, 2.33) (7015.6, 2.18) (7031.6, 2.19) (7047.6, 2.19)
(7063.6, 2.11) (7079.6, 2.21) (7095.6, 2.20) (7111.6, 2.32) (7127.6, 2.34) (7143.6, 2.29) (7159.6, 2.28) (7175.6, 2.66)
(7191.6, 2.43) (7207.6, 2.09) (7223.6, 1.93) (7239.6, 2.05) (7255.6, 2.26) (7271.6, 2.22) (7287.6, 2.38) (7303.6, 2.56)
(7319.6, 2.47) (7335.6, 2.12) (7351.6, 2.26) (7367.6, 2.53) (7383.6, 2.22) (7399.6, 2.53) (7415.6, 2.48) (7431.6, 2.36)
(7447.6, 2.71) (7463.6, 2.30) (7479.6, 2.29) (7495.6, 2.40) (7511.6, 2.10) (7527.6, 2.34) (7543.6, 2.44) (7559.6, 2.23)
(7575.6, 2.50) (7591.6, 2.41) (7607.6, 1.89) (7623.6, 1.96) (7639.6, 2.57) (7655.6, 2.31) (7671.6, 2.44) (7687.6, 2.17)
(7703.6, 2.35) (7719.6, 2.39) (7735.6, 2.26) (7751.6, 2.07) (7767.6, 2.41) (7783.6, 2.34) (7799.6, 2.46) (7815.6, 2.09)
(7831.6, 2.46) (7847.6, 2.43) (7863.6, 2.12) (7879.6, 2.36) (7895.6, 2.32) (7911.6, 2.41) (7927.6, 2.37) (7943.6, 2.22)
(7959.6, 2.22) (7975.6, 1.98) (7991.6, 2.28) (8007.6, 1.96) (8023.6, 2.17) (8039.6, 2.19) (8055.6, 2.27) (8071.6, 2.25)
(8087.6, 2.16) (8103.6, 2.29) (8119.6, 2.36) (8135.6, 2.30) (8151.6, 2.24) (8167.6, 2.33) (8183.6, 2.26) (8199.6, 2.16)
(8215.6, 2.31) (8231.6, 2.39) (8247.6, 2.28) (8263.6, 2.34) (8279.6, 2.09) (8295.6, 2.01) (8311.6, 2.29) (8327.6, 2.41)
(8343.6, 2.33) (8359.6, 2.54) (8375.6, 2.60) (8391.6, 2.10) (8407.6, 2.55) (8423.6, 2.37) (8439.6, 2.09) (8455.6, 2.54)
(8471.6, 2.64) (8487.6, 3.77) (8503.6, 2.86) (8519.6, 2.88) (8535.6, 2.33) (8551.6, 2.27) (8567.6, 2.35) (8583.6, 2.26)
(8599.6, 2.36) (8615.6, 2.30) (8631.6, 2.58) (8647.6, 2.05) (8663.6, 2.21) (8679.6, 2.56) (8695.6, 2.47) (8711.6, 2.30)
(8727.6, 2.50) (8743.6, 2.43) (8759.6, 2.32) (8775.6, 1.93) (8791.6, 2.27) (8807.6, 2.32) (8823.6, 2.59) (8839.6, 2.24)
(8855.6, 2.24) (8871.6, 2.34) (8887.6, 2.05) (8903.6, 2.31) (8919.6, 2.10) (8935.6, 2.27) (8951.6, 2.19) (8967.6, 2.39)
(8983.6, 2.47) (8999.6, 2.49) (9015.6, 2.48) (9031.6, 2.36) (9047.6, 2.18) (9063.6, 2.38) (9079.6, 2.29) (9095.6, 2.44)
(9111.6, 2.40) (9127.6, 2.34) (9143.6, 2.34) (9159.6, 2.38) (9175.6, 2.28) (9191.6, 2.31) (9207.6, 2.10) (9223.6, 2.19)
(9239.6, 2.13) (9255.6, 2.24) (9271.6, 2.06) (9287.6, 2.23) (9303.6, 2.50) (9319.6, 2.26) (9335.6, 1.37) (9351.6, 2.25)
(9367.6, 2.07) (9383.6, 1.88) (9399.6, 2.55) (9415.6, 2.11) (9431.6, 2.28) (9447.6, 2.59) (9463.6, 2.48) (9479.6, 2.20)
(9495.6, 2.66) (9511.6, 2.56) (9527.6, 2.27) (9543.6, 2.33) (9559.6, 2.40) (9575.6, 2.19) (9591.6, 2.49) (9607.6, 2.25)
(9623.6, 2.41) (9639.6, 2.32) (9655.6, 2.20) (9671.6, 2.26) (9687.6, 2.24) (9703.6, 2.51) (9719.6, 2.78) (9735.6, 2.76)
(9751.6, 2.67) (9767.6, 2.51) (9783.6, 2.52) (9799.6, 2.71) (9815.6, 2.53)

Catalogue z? 0.29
